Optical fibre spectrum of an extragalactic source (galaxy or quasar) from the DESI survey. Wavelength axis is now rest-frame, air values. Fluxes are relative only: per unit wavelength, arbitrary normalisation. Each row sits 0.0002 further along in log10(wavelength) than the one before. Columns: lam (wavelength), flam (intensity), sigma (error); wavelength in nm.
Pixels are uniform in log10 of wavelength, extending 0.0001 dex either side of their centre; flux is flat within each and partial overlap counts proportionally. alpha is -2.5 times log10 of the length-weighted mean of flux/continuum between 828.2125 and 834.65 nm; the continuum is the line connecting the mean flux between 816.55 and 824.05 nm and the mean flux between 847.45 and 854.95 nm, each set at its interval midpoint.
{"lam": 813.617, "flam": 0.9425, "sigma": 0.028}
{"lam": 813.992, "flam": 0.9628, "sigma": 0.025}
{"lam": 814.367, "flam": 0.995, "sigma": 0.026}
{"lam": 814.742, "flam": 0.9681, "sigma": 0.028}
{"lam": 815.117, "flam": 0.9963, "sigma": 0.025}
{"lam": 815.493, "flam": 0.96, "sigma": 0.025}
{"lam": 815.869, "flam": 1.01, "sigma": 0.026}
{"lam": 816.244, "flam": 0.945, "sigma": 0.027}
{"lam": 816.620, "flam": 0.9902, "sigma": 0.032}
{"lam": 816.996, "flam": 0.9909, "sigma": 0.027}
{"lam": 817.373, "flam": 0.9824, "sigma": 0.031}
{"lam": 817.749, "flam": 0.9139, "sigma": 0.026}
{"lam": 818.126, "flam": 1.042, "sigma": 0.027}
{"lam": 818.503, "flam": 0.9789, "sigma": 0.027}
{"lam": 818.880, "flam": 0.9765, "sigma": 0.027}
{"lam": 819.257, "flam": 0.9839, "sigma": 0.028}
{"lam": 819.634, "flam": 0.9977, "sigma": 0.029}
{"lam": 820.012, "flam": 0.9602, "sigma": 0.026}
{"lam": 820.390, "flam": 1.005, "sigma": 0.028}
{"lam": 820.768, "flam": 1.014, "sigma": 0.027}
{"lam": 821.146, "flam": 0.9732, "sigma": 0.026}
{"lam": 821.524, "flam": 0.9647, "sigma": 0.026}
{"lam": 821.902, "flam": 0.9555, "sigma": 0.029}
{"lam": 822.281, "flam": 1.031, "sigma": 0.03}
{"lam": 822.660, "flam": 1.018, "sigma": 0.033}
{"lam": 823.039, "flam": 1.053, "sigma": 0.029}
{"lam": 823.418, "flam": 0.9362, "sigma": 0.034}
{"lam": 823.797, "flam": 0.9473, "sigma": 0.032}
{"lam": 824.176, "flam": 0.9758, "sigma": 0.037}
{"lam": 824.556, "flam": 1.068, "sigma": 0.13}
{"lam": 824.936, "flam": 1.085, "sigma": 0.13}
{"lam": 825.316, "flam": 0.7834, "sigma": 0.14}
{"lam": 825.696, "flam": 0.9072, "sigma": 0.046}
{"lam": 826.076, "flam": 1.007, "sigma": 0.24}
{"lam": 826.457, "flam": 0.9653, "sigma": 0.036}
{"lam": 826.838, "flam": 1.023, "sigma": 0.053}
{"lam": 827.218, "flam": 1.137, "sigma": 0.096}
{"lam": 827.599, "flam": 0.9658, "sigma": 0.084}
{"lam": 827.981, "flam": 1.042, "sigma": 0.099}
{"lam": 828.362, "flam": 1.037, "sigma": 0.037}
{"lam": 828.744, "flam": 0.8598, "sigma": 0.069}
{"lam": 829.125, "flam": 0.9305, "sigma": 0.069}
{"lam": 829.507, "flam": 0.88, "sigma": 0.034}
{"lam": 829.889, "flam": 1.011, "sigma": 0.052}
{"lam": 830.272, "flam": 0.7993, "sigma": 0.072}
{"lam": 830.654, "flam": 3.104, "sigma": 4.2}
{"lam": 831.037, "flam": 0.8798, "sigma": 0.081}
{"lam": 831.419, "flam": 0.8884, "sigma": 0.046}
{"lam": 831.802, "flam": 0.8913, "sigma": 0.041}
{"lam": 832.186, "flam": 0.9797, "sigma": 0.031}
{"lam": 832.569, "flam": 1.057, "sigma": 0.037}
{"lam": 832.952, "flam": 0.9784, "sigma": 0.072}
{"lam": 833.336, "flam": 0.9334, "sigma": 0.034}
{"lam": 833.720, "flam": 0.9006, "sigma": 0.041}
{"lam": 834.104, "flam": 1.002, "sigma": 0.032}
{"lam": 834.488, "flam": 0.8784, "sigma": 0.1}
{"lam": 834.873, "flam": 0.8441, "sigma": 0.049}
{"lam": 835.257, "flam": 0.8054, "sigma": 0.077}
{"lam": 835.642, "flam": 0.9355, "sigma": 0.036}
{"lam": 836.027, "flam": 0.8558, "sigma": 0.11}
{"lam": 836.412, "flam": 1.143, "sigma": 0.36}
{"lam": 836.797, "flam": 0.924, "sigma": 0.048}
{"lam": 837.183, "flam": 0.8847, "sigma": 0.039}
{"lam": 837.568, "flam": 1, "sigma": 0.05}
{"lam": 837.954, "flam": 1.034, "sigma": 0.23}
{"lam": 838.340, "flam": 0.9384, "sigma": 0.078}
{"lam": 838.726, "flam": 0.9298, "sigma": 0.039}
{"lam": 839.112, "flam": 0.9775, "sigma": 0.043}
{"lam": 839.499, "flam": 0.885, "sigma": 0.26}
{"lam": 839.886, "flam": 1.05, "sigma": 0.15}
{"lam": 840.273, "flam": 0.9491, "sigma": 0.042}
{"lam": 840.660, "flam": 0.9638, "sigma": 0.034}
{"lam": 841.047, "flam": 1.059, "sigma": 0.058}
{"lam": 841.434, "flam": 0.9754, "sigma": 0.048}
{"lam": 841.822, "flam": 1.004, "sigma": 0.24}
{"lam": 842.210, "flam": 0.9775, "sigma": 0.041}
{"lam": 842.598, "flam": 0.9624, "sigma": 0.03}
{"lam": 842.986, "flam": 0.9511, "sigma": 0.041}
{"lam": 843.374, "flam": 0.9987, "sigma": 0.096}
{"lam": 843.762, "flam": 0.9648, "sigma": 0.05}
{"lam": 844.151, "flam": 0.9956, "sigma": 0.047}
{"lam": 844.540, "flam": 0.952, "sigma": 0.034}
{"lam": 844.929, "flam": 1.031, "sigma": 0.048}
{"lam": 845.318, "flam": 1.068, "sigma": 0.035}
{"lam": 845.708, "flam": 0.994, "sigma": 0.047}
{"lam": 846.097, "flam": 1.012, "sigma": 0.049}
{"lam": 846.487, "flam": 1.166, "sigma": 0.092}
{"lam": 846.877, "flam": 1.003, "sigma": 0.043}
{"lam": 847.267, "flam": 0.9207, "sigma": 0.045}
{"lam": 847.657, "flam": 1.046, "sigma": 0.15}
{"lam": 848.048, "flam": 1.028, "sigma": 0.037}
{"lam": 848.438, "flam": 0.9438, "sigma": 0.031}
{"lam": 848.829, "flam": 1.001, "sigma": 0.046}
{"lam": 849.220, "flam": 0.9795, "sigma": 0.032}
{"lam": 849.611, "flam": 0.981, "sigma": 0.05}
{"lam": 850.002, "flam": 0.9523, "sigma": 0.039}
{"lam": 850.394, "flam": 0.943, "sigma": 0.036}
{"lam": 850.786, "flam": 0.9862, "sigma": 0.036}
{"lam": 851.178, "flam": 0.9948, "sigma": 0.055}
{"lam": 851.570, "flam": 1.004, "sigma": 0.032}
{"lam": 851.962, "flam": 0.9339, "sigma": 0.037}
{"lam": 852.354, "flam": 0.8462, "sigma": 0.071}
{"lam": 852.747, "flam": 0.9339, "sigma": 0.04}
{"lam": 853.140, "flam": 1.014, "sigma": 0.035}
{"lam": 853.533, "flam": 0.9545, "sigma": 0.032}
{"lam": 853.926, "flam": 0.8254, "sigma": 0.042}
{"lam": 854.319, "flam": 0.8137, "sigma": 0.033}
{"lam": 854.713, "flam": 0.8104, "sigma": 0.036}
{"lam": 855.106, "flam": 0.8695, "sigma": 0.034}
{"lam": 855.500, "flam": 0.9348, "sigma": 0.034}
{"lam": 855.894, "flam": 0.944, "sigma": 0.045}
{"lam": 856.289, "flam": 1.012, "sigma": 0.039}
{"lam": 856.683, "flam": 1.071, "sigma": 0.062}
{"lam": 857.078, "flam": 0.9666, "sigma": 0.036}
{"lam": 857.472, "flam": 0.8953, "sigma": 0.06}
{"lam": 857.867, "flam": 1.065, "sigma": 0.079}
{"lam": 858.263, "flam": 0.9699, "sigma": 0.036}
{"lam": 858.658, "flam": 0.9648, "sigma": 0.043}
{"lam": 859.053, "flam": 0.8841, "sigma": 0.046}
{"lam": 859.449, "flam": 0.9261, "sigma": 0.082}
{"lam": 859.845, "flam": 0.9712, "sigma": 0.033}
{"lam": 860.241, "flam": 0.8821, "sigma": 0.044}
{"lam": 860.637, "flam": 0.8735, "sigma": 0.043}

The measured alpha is -0.09 mag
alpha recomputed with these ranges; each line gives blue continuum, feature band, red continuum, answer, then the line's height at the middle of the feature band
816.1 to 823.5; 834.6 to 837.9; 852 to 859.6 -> 0.039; 0.962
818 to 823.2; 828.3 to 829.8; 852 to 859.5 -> 0.065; 0.98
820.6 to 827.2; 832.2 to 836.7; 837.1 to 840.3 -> 0.034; 0.971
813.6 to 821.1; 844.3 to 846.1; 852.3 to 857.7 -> -0.081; 0.939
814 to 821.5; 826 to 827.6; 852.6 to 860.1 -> -0.060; 0.972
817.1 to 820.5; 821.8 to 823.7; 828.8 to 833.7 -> 0.022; 1.02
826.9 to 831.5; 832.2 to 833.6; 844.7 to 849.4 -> 0.128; 1.11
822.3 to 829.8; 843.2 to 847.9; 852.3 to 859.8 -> -0.069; 0.951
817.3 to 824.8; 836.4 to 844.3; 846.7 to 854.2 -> -0.005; 0.971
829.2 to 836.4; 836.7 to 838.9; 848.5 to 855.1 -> 0.061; 1.01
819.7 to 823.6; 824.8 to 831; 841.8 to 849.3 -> -0.102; 0.994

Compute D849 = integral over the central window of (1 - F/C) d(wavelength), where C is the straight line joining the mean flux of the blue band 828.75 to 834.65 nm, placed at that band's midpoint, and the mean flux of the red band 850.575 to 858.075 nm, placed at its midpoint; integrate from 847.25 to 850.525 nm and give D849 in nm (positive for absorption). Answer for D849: -0.032 nm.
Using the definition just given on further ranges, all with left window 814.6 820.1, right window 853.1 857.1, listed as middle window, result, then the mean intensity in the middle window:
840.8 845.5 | -0.26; 0.995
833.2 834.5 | 0.03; 0.935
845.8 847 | -0.16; 1.06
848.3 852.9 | -0.14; 0.959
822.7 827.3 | -0.09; 0.988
